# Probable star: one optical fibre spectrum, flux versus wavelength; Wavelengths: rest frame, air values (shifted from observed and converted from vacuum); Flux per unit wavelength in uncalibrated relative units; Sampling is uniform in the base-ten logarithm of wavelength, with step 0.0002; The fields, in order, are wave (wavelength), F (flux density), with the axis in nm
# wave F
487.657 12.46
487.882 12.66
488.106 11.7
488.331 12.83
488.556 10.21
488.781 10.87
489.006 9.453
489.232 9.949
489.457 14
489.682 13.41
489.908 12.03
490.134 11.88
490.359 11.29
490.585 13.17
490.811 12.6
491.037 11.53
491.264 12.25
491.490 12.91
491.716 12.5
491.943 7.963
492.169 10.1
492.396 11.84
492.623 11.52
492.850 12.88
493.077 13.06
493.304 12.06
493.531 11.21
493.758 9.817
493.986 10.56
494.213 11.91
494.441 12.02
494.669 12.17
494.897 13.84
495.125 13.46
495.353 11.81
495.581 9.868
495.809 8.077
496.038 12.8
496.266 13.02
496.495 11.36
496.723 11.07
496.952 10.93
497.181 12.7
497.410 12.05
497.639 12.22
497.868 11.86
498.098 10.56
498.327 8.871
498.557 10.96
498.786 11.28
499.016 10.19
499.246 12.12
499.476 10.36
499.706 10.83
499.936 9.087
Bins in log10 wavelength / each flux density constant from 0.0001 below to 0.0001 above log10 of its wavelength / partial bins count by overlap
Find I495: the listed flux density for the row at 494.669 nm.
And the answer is 12.17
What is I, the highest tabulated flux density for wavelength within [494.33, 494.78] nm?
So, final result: 12.17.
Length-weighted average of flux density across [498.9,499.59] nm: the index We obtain 10.9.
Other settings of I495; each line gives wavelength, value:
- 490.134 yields 11.88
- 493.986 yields 10.56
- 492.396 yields 11.84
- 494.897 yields 13.84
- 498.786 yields 11.28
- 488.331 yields 12.83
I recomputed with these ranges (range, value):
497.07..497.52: 12.7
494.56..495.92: 13.84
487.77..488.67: 12.83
